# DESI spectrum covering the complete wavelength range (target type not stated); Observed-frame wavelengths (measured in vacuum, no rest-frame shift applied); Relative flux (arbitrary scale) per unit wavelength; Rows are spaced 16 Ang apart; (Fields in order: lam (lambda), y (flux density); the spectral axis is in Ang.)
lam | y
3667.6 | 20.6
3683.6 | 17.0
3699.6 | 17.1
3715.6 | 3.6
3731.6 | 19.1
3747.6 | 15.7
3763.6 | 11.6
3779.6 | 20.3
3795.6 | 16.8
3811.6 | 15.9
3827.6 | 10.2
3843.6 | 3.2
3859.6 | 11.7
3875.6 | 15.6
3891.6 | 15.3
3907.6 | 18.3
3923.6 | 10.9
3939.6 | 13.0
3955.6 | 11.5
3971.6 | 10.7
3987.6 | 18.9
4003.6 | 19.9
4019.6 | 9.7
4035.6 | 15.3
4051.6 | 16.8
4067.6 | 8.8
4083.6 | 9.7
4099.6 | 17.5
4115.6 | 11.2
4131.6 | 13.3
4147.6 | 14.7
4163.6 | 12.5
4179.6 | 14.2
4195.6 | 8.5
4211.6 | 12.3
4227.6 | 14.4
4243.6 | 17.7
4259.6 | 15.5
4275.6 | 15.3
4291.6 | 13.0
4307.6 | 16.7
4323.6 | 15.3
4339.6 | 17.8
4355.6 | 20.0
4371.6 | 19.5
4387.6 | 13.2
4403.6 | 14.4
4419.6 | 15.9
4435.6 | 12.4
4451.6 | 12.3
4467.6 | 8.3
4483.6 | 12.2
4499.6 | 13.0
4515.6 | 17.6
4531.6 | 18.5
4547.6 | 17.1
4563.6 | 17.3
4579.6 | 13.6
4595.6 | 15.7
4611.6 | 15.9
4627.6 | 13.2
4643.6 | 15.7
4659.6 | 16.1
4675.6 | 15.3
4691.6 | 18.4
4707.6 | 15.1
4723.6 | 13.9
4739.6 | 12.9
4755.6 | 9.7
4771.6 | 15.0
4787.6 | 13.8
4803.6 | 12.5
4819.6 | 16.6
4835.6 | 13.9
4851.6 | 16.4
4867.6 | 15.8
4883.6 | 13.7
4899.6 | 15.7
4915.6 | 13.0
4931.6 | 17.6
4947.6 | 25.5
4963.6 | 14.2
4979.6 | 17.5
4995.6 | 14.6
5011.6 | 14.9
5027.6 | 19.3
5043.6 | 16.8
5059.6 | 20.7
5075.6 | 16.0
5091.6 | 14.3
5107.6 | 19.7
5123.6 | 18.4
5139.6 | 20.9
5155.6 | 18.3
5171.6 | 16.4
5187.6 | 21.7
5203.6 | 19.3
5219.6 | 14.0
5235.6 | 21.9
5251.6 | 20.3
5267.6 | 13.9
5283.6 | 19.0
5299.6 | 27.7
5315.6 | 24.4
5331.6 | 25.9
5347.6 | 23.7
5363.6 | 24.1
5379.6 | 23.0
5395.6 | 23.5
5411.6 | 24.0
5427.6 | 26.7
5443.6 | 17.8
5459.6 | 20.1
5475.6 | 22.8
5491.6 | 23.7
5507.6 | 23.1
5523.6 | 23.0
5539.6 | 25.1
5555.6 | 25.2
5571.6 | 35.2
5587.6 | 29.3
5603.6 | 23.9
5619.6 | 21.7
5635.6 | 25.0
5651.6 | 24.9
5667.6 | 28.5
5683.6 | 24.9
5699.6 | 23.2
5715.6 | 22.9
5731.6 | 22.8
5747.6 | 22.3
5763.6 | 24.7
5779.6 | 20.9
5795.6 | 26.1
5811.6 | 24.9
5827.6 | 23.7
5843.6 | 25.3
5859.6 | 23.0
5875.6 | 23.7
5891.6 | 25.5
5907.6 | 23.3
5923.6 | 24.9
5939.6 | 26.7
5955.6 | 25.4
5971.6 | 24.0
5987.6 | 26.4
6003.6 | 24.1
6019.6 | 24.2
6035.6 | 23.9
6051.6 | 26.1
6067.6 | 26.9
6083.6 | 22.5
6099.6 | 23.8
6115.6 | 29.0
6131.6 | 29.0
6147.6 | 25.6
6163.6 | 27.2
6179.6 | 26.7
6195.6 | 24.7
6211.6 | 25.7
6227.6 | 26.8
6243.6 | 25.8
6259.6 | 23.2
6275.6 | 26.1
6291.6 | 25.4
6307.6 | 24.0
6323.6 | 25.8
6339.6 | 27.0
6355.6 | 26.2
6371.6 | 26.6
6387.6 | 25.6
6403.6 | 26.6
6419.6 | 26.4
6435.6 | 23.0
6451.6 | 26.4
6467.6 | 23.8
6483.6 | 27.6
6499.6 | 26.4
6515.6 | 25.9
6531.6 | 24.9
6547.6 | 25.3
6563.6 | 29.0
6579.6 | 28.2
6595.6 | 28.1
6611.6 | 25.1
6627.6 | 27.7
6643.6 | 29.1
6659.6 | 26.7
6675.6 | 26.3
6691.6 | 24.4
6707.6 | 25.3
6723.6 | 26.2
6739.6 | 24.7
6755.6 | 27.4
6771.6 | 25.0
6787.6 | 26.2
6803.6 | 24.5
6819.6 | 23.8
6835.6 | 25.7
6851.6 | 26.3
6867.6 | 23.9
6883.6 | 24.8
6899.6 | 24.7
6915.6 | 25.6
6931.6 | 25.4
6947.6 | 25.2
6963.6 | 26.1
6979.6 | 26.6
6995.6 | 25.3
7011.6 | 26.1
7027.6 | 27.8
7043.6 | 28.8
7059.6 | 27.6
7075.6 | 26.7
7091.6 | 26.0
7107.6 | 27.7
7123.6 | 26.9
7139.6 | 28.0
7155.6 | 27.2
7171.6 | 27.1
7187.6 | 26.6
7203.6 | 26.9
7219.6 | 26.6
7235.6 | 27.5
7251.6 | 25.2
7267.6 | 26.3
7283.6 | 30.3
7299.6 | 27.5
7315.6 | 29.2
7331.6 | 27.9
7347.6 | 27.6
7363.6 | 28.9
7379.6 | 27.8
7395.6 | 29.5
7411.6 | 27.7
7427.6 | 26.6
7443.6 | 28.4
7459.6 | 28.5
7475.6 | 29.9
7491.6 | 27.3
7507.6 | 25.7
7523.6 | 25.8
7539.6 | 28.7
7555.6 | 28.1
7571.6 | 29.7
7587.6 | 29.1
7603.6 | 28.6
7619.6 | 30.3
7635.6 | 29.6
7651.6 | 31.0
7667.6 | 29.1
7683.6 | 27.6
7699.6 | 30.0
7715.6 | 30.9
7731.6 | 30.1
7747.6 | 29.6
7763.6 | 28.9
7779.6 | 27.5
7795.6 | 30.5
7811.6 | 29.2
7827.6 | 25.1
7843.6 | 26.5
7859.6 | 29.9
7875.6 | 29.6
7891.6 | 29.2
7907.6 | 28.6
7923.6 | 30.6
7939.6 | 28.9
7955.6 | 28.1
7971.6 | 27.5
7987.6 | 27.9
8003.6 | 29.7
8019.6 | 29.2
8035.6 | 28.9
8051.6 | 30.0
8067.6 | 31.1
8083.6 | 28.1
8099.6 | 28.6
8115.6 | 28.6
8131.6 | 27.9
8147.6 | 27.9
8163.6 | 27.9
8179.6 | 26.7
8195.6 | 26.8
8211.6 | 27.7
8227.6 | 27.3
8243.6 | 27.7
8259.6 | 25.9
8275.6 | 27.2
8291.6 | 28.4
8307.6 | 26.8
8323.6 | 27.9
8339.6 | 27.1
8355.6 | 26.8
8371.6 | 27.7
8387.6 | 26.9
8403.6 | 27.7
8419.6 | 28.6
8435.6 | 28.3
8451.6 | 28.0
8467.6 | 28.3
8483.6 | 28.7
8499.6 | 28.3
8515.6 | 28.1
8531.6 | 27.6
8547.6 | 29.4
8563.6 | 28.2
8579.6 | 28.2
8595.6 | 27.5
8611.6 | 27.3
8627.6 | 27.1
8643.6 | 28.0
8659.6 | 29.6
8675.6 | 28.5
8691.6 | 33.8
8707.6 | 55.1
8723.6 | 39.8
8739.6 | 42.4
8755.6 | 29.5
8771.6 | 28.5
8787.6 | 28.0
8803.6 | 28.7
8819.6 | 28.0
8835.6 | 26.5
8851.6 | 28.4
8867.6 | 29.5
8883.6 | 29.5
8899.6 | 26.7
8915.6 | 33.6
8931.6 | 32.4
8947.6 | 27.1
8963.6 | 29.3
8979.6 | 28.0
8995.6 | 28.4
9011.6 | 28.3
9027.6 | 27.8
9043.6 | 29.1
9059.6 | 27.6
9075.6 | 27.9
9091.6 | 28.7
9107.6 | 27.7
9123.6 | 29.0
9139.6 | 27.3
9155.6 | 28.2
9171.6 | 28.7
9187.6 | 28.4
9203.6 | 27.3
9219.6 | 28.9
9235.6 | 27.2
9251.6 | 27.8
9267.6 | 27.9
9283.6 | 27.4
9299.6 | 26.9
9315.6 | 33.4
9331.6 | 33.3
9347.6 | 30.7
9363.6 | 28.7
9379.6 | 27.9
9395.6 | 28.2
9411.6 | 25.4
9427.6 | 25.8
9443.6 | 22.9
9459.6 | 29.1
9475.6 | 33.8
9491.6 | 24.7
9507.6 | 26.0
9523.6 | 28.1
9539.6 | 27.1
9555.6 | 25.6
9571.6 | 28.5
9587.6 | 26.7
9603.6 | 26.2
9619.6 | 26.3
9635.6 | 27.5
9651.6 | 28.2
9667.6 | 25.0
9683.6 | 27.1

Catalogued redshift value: 0.33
